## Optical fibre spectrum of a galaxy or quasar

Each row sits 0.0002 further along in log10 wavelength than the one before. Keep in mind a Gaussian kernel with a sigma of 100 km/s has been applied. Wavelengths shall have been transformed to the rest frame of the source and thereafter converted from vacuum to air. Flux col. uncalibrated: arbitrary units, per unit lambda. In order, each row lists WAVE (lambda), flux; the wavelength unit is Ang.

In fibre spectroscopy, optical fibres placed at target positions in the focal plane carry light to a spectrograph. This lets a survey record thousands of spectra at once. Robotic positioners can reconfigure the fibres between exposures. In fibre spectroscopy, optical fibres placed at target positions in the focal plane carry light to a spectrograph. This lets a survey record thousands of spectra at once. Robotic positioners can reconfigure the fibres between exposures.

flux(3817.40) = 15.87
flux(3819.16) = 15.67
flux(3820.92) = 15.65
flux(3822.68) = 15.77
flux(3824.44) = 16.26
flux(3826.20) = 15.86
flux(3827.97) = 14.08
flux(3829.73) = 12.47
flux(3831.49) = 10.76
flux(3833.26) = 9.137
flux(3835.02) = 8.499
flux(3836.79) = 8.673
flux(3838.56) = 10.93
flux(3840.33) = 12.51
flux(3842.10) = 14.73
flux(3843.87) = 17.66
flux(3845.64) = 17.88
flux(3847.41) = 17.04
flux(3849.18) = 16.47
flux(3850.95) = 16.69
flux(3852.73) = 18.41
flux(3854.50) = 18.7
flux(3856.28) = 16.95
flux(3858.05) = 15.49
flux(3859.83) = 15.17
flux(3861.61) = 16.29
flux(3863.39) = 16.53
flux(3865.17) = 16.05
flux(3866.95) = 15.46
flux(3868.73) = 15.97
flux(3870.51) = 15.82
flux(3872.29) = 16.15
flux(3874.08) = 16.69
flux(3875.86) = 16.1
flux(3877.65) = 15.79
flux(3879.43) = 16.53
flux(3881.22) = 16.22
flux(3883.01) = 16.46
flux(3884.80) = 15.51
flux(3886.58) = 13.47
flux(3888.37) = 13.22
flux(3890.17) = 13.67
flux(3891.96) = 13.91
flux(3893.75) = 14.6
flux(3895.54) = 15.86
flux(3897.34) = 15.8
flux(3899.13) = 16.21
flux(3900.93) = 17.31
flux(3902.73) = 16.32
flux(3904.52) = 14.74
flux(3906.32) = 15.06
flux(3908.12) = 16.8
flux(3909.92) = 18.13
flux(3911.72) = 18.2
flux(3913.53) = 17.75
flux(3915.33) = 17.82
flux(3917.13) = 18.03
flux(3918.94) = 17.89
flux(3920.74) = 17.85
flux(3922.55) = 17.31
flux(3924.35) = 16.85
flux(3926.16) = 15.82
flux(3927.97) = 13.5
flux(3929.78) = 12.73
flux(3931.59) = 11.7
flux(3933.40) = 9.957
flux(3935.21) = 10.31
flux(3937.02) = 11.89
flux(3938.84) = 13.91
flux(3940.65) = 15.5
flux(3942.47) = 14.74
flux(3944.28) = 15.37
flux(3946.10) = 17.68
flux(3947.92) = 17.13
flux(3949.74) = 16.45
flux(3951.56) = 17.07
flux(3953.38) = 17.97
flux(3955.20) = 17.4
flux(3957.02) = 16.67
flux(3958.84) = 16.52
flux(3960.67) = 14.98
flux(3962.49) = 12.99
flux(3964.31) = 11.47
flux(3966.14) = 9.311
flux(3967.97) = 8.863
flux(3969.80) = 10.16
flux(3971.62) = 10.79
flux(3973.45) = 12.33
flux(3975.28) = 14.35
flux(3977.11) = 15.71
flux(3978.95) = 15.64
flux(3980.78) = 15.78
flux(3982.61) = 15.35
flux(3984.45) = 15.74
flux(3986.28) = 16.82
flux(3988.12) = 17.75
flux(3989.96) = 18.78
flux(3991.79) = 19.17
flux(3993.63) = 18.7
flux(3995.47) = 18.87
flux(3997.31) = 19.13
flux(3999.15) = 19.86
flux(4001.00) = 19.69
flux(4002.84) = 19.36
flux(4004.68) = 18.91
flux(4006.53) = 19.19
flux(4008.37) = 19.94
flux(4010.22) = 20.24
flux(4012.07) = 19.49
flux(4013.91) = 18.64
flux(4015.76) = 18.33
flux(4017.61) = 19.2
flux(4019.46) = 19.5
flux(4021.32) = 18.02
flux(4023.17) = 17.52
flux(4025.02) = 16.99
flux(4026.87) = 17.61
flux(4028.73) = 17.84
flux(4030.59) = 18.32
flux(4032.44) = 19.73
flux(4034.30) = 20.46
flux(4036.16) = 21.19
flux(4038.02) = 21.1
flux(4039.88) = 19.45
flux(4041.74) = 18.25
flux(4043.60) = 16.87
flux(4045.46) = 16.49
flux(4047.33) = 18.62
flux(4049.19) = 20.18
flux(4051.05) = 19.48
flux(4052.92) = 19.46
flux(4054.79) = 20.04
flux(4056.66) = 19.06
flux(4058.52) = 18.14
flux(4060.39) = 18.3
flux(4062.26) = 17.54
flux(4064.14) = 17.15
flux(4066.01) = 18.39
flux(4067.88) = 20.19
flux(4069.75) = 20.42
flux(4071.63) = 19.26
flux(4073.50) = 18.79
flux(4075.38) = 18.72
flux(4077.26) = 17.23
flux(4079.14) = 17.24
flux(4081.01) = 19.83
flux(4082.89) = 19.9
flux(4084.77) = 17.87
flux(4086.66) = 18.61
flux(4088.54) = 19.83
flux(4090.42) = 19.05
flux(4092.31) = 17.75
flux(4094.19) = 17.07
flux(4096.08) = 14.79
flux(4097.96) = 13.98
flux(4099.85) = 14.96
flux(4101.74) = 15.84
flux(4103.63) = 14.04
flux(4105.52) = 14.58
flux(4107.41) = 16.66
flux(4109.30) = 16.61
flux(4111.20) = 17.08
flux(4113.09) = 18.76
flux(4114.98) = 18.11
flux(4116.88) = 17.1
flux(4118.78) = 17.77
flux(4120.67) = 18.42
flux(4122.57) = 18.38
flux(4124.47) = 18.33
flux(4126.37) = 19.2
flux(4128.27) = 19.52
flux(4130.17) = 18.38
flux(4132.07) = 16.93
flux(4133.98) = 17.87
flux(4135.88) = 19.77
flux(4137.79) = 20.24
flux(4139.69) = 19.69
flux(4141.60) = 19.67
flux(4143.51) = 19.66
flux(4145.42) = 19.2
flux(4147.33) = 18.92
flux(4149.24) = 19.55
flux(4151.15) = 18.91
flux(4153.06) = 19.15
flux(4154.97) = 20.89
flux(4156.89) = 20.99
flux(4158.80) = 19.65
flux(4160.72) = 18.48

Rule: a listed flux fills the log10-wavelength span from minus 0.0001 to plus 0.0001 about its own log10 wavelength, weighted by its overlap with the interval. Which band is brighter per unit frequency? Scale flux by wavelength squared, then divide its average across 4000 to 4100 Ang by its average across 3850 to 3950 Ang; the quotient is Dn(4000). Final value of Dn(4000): 1.3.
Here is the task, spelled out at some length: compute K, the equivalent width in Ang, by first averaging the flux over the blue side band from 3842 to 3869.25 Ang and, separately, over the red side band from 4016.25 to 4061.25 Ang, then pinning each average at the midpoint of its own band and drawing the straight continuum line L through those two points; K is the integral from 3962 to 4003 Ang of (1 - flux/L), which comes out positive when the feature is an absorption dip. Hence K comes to 6.1 Ang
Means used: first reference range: 16.7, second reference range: 18.8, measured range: 15.5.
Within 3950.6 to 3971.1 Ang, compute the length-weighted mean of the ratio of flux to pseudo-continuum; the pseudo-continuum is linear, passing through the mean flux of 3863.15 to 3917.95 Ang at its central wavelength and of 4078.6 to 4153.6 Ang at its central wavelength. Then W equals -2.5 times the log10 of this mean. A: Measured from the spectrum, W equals 0.194 mag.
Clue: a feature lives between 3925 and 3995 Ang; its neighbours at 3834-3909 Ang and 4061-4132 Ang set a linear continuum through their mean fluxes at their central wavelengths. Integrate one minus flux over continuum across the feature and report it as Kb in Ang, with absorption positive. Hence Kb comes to 7.09 Ang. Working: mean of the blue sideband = 15.4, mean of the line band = 14.7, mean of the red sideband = 17.8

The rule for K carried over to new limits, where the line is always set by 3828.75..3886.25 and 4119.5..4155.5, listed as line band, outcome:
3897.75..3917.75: -1.4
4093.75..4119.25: 3.3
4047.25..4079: -1.5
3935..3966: 2.4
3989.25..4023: -3.8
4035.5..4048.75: -0.9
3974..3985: 1.0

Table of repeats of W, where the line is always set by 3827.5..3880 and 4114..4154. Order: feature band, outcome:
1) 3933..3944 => 0.24 mag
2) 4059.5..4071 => -0.05 mag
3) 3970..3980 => 0.22 mag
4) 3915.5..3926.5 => -0.10 mag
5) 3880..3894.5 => 0.06 mag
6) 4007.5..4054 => -0.09 mag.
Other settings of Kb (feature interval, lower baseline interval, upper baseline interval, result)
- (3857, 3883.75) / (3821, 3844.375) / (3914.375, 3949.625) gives -4.5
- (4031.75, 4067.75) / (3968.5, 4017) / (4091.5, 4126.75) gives -4.2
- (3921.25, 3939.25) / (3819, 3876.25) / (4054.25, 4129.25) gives 2.8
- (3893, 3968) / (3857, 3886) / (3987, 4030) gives 7.9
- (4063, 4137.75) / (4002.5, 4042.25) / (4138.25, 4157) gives 6.1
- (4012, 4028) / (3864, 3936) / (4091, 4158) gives -1.4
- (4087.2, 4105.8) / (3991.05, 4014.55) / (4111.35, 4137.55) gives 2.3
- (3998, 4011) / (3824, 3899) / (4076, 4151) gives -2.3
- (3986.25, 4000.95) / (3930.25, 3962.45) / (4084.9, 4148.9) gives -2.9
